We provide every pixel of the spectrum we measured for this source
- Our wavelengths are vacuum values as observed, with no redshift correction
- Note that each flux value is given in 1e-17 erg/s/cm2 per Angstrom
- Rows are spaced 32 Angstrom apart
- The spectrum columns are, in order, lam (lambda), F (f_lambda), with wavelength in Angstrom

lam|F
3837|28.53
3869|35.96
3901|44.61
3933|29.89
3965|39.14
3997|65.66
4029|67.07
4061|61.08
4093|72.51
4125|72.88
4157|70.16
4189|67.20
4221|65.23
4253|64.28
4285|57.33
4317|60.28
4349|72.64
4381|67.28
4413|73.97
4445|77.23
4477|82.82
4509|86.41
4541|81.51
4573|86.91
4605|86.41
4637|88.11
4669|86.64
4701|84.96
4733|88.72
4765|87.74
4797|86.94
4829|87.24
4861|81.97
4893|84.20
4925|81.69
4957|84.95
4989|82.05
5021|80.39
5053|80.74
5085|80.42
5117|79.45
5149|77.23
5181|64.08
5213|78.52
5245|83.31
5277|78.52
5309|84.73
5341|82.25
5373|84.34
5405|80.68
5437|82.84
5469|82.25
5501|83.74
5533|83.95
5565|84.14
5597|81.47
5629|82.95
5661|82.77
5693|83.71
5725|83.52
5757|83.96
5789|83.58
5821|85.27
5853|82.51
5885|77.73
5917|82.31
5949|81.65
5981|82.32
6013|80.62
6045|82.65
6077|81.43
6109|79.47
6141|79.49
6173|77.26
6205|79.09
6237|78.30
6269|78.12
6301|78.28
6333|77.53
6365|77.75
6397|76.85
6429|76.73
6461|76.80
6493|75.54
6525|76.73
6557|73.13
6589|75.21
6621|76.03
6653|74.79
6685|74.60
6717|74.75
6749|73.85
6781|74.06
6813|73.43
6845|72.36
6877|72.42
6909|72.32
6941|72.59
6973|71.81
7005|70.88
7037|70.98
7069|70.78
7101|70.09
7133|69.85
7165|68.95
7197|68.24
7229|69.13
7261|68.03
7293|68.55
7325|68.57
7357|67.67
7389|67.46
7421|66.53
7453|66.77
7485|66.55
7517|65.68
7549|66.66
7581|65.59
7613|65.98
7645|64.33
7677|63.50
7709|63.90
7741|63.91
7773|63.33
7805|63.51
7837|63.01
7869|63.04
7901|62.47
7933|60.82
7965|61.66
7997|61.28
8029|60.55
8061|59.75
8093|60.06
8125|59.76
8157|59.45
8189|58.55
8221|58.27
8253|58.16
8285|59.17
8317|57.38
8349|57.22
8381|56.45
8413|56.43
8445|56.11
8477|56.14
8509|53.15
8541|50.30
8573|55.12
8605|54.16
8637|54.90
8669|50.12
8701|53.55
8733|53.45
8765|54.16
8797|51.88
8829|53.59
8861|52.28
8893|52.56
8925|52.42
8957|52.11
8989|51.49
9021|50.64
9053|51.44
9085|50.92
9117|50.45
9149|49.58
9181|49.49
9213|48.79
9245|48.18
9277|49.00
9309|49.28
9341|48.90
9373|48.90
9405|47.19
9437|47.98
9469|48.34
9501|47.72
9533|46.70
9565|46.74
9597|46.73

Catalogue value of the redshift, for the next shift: 0.000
